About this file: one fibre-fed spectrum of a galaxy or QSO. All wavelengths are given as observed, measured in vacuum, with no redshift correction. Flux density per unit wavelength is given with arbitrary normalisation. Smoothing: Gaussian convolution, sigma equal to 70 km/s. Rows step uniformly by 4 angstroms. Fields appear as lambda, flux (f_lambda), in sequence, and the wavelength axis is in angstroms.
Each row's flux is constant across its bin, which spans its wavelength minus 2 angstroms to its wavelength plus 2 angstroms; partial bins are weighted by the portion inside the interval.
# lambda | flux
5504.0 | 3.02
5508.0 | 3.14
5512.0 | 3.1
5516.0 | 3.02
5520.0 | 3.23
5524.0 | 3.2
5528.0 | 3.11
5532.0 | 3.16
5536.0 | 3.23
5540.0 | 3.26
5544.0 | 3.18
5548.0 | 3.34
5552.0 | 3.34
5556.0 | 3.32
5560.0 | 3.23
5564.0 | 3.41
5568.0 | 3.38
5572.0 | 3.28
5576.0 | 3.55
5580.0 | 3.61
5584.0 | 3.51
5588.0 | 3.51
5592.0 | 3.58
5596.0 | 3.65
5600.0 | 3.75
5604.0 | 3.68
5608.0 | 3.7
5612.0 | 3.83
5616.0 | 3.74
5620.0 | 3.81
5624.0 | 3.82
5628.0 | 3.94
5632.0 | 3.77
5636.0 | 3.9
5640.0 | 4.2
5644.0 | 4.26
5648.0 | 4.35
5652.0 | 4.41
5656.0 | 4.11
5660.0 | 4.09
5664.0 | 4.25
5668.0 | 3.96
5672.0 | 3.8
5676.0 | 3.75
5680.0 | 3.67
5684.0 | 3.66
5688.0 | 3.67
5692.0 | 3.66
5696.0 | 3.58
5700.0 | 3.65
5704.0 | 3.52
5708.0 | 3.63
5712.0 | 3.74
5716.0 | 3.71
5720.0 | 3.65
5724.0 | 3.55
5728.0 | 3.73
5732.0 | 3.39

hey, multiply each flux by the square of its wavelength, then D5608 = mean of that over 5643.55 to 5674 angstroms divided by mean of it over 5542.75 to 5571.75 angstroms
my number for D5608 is 1.30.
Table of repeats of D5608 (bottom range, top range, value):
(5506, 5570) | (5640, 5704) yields 1.27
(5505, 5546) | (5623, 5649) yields 1.33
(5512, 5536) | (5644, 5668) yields 1.41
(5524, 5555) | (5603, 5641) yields 1.22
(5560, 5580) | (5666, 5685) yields 1.15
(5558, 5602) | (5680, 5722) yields 1.09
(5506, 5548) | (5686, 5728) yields 1.22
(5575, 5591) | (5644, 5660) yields 1.23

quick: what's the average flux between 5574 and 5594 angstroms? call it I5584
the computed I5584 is 3.55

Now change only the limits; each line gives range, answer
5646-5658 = 4.29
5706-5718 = 3.69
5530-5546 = 3.21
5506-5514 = 3.12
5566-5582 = 3.46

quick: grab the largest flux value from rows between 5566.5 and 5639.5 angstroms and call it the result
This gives 3.94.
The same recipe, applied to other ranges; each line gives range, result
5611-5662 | 4.41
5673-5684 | 3.75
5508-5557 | 3.34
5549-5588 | 3.61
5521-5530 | 3.2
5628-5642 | 4.2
